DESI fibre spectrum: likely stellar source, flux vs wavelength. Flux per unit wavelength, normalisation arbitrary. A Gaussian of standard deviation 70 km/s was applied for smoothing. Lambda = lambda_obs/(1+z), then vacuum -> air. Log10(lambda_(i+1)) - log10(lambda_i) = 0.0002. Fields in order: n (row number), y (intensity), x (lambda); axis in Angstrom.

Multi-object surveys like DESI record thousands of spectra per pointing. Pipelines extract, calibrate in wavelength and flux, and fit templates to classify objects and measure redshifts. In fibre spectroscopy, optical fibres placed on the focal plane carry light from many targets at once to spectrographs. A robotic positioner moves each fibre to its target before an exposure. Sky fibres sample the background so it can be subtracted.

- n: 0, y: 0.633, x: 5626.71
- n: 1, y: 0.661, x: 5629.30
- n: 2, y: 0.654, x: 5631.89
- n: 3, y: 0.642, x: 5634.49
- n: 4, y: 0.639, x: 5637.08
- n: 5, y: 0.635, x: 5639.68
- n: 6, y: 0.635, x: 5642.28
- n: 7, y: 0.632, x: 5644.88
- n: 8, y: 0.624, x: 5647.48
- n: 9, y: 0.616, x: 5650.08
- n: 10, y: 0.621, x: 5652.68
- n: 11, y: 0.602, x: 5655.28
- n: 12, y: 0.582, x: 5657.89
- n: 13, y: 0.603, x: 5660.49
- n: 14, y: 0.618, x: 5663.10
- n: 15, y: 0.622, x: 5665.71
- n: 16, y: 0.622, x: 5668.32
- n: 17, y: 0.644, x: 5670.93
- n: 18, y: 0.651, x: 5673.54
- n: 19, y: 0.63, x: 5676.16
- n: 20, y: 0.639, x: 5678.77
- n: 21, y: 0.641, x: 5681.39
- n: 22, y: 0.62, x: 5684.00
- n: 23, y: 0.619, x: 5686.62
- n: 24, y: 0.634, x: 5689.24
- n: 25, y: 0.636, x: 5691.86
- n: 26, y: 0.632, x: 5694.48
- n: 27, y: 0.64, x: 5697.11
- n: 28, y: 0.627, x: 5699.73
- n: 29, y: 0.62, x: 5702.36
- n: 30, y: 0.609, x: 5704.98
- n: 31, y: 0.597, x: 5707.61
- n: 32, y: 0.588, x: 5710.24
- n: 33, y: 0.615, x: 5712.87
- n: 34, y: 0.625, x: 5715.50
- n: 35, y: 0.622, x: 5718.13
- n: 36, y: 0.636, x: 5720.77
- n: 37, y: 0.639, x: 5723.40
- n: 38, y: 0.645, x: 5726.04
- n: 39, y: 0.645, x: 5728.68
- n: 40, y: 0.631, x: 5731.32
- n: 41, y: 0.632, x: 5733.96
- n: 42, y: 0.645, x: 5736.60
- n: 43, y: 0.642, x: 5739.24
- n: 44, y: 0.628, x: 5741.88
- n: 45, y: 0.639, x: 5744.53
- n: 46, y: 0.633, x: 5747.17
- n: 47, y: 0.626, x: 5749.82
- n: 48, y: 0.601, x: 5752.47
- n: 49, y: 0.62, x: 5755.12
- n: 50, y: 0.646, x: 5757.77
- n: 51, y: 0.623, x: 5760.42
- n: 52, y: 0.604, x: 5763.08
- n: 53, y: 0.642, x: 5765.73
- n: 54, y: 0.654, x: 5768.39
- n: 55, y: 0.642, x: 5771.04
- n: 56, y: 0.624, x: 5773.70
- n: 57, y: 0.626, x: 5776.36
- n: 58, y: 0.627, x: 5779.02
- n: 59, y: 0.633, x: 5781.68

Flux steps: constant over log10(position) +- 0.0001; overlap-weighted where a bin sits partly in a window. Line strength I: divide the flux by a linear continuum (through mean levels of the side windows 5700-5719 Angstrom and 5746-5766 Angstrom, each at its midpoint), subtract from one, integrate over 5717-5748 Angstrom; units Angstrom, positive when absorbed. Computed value -1.0 Angstrom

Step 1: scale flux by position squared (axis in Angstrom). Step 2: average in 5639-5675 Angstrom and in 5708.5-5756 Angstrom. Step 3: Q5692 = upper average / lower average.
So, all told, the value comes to 1.04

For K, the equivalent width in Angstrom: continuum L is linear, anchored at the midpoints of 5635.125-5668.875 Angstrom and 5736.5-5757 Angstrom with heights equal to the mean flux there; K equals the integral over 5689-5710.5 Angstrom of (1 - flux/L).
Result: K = 0.1 Angstrom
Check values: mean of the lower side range 0.62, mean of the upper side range 0.629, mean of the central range 0.621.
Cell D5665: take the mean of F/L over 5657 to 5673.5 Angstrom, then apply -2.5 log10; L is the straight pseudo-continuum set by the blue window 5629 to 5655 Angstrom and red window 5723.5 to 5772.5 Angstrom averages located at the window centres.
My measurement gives 0.03 mag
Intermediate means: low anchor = 0.634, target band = 0.619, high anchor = 0.633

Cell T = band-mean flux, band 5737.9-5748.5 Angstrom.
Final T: 0.636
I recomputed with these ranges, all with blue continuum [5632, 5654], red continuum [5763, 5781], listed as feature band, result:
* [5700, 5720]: 0.64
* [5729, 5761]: 0.10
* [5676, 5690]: 0.04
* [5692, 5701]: -0.01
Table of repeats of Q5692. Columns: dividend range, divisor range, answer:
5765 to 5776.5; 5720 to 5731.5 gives 1.01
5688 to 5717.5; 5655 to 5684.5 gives 1.01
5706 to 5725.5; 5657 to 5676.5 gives 1.01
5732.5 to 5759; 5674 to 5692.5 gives 1.02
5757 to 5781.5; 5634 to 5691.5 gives 1.05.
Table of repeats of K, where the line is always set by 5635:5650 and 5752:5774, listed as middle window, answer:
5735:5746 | -0.1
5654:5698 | 0.4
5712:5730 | -0.1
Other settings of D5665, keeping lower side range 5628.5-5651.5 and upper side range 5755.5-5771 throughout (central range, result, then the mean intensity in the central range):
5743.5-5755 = 0.018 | 0.624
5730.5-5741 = -0.006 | 0.638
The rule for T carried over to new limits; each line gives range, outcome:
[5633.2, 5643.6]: 0.638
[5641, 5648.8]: 0.63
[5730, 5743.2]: 0.636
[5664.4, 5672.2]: 0.629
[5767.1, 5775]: 0.64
